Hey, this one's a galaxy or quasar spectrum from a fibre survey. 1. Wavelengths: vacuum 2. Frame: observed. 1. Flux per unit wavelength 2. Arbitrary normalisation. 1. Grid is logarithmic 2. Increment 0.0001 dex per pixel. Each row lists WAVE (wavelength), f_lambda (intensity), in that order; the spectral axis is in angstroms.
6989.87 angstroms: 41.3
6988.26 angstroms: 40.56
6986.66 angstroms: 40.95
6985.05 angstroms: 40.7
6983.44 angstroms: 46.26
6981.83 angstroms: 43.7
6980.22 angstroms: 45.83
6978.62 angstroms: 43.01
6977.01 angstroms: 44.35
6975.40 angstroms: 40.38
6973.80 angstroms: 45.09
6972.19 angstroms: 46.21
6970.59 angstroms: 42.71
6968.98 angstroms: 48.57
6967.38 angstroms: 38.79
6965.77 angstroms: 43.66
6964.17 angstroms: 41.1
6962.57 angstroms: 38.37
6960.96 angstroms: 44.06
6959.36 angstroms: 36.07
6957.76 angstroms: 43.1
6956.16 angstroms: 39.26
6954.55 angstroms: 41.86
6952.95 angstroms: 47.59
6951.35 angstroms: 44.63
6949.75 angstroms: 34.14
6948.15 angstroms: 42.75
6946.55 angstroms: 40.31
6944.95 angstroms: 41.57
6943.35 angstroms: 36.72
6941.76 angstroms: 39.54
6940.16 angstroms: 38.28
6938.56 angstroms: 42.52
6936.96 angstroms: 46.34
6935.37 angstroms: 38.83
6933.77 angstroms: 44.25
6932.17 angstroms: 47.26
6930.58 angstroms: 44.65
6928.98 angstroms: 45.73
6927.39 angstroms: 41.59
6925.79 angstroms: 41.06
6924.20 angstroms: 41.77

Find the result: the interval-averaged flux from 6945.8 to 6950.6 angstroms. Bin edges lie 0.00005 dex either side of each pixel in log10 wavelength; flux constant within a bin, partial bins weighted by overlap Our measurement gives 39.1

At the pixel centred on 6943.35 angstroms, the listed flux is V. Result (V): 36.72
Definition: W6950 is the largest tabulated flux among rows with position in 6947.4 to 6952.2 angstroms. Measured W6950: 44.63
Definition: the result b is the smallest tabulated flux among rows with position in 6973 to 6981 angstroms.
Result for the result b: 40.38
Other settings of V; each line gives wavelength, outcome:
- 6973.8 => 45.09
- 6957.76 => 43.1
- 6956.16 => 39.26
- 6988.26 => 40.56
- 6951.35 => 44.63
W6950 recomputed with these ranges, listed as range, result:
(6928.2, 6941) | 47.26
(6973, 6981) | 45.83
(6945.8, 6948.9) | 42.75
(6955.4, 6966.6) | 44.06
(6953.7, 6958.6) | 43.1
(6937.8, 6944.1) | 42.52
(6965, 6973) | 48.57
